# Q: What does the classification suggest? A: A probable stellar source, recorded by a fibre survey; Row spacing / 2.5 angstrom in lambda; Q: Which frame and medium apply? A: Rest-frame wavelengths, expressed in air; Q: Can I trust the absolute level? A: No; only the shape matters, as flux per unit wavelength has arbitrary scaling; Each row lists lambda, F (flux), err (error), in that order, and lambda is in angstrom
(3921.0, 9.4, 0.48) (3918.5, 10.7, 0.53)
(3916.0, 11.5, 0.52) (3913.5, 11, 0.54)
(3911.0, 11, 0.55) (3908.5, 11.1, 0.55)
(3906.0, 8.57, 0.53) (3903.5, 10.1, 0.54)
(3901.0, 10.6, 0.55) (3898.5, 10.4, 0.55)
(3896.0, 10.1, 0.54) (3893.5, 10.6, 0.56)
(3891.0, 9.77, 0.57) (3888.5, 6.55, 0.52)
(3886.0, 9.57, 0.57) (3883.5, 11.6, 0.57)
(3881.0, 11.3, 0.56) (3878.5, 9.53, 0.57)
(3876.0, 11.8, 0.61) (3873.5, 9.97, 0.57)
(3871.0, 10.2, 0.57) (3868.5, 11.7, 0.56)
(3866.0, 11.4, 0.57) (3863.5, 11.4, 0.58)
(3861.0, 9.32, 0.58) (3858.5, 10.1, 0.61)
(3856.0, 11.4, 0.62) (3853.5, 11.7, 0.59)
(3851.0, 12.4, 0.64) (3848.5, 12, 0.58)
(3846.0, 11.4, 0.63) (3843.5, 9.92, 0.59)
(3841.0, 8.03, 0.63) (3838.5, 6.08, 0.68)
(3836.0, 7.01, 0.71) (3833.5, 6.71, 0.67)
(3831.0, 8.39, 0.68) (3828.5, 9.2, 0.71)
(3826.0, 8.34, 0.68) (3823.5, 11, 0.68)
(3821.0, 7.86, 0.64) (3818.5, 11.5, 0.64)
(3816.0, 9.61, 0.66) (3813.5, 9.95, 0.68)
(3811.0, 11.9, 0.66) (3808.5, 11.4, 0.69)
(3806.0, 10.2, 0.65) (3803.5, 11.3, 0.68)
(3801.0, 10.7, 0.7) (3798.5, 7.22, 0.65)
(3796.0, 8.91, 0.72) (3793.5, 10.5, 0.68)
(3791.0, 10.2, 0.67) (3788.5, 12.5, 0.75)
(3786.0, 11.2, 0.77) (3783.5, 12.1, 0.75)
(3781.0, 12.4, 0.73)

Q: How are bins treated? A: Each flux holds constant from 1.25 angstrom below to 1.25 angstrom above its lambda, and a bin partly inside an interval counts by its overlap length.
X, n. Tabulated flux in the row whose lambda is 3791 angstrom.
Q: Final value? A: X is 10.2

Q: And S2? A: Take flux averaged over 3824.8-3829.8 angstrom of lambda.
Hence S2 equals 8.77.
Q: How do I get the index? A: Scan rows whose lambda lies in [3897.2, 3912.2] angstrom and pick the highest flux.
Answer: 11.1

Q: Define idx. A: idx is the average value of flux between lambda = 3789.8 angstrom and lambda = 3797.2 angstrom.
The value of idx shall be 9.87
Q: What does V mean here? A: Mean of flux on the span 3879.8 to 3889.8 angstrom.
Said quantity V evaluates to 9.75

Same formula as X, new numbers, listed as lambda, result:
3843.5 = 9.92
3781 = 12.4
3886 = 9.57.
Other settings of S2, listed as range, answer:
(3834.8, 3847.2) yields 8.48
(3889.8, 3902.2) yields 10.3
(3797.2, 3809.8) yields 10.2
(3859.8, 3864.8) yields 10.4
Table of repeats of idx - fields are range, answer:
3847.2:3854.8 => 12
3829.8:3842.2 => 7.24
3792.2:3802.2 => 9.33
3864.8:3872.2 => 11.1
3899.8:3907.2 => 9.76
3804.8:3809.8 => 10.8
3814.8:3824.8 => 9.99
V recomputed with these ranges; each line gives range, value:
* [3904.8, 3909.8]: 9.86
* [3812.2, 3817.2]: 9.8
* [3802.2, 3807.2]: 10.8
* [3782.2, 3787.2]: 11.7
